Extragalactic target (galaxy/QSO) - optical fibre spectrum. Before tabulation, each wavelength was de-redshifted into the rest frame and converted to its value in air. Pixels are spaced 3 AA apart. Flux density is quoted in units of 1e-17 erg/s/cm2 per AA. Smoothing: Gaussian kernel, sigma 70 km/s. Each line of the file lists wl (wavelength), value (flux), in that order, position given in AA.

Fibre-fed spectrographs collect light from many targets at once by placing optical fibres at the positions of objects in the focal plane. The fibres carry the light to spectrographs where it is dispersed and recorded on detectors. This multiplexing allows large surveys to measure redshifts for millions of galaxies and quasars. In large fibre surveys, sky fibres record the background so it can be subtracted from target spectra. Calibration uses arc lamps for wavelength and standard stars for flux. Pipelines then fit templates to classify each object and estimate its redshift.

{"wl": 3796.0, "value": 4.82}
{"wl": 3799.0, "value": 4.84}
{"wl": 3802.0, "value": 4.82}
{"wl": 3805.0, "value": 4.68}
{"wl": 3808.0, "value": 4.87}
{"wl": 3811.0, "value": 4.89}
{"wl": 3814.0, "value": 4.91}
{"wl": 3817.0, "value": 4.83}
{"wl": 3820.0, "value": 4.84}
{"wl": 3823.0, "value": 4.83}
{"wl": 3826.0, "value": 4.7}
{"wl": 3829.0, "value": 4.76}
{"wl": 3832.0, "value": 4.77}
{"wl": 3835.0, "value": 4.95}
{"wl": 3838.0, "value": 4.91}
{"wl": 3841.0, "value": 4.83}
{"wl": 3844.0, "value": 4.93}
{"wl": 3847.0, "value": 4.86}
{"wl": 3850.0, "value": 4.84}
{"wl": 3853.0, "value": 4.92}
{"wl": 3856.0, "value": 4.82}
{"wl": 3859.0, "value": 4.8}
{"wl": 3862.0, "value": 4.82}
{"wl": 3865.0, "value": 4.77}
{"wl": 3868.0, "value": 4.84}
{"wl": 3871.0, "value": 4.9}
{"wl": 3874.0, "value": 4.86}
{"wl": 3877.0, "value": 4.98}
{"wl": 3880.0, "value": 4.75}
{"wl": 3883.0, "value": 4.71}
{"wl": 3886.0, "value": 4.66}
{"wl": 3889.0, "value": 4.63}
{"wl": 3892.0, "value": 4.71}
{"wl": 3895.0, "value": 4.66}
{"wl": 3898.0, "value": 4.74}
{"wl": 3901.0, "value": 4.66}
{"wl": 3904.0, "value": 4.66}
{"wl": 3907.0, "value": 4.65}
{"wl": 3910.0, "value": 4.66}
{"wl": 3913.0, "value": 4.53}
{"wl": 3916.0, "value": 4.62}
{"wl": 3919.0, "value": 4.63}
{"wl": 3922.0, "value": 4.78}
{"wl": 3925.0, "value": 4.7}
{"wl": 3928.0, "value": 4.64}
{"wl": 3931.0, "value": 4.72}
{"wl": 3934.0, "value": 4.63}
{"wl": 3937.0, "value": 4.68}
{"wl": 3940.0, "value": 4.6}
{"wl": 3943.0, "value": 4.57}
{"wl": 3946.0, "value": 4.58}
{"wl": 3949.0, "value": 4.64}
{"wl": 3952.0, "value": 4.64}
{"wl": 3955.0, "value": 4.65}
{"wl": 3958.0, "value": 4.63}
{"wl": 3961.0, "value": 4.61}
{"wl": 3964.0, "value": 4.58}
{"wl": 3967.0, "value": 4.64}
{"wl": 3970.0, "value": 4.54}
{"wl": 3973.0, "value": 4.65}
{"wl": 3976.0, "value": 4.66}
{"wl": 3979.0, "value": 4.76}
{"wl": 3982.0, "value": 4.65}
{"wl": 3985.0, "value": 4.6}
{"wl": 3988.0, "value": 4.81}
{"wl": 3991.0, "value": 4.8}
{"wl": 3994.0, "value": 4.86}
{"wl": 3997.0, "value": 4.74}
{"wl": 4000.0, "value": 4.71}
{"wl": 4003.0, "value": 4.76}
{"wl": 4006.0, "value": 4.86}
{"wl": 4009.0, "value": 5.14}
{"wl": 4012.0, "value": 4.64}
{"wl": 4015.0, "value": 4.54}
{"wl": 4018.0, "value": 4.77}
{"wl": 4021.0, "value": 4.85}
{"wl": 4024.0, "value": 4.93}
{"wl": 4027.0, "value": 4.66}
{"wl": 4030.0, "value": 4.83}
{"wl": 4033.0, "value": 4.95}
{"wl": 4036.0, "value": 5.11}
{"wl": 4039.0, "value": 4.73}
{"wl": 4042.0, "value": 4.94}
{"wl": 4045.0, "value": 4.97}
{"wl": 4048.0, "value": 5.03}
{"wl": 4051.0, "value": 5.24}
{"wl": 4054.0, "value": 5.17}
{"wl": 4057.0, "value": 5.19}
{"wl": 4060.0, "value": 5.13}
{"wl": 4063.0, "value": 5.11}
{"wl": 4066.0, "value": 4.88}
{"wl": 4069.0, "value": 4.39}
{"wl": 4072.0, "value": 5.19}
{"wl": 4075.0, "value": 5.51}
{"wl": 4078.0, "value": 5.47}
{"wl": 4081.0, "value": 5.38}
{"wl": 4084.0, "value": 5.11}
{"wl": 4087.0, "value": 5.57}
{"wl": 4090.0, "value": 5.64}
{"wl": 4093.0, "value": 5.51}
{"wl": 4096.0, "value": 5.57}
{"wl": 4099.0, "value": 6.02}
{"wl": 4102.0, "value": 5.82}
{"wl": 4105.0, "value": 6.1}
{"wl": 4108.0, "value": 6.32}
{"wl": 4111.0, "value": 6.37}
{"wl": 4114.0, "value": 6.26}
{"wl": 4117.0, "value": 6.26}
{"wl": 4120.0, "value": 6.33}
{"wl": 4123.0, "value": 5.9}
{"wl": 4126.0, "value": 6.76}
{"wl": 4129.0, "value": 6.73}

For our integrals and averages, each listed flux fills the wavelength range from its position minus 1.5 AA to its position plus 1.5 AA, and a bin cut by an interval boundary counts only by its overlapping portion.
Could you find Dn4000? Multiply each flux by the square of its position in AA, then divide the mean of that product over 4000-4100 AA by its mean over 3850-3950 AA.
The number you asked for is 1.16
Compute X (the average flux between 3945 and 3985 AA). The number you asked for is 4.63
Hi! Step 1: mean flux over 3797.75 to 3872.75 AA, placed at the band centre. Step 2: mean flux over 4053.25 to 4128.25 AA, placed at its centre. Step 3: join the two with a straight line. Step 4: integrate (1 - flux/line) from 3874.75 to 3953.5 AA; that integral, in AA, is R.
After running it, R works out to 6.43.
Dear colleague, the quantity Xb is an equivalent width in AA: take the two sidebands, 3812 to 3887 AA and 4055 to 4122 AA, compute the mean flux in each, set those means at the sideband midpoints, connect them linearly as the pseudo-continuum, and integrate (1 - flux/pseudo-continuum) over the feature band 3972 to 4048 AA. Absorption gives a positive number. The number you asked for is 7.7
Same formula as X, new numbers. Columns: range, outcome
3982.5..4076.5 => 4.9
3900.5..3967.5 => 4.64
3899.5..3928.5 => 4.65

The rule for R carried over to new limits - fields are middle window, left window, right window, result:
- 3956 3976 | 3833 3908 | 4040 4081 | 1.4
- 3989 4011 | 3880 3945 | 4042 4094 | 0.6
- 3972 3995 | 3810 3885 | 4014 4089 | 1.1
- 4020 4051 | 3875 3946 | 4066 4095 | 1.3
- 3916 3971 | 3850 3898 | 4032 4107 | 3.6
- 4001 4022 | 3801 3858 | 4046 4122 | 2.2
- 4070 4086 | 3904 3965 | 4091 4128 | 1.5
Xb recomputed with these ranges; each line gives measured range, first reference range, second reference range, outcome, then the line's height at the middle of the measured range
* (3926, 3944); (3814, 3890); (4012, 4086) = 0.9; 4.9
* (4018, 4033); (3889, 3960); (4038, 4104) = 0.7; 5.07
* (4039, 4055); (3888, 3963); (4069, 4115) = 1.1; 5.4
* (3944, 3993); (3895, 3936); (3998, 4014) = 1.0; 4.75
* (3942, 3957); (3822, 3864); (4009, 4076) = 0.8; 4.89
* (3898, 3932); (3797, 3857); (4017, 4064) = 1.6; 4.9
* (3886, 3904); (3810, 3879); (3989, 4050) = 0.6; 4.85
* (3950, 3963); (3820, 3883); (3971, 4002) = 0.3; 4.75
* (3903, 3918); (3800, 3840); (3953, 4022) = 0.5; 4.77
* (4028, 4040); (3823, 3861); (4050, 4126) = 1.2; 5.44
